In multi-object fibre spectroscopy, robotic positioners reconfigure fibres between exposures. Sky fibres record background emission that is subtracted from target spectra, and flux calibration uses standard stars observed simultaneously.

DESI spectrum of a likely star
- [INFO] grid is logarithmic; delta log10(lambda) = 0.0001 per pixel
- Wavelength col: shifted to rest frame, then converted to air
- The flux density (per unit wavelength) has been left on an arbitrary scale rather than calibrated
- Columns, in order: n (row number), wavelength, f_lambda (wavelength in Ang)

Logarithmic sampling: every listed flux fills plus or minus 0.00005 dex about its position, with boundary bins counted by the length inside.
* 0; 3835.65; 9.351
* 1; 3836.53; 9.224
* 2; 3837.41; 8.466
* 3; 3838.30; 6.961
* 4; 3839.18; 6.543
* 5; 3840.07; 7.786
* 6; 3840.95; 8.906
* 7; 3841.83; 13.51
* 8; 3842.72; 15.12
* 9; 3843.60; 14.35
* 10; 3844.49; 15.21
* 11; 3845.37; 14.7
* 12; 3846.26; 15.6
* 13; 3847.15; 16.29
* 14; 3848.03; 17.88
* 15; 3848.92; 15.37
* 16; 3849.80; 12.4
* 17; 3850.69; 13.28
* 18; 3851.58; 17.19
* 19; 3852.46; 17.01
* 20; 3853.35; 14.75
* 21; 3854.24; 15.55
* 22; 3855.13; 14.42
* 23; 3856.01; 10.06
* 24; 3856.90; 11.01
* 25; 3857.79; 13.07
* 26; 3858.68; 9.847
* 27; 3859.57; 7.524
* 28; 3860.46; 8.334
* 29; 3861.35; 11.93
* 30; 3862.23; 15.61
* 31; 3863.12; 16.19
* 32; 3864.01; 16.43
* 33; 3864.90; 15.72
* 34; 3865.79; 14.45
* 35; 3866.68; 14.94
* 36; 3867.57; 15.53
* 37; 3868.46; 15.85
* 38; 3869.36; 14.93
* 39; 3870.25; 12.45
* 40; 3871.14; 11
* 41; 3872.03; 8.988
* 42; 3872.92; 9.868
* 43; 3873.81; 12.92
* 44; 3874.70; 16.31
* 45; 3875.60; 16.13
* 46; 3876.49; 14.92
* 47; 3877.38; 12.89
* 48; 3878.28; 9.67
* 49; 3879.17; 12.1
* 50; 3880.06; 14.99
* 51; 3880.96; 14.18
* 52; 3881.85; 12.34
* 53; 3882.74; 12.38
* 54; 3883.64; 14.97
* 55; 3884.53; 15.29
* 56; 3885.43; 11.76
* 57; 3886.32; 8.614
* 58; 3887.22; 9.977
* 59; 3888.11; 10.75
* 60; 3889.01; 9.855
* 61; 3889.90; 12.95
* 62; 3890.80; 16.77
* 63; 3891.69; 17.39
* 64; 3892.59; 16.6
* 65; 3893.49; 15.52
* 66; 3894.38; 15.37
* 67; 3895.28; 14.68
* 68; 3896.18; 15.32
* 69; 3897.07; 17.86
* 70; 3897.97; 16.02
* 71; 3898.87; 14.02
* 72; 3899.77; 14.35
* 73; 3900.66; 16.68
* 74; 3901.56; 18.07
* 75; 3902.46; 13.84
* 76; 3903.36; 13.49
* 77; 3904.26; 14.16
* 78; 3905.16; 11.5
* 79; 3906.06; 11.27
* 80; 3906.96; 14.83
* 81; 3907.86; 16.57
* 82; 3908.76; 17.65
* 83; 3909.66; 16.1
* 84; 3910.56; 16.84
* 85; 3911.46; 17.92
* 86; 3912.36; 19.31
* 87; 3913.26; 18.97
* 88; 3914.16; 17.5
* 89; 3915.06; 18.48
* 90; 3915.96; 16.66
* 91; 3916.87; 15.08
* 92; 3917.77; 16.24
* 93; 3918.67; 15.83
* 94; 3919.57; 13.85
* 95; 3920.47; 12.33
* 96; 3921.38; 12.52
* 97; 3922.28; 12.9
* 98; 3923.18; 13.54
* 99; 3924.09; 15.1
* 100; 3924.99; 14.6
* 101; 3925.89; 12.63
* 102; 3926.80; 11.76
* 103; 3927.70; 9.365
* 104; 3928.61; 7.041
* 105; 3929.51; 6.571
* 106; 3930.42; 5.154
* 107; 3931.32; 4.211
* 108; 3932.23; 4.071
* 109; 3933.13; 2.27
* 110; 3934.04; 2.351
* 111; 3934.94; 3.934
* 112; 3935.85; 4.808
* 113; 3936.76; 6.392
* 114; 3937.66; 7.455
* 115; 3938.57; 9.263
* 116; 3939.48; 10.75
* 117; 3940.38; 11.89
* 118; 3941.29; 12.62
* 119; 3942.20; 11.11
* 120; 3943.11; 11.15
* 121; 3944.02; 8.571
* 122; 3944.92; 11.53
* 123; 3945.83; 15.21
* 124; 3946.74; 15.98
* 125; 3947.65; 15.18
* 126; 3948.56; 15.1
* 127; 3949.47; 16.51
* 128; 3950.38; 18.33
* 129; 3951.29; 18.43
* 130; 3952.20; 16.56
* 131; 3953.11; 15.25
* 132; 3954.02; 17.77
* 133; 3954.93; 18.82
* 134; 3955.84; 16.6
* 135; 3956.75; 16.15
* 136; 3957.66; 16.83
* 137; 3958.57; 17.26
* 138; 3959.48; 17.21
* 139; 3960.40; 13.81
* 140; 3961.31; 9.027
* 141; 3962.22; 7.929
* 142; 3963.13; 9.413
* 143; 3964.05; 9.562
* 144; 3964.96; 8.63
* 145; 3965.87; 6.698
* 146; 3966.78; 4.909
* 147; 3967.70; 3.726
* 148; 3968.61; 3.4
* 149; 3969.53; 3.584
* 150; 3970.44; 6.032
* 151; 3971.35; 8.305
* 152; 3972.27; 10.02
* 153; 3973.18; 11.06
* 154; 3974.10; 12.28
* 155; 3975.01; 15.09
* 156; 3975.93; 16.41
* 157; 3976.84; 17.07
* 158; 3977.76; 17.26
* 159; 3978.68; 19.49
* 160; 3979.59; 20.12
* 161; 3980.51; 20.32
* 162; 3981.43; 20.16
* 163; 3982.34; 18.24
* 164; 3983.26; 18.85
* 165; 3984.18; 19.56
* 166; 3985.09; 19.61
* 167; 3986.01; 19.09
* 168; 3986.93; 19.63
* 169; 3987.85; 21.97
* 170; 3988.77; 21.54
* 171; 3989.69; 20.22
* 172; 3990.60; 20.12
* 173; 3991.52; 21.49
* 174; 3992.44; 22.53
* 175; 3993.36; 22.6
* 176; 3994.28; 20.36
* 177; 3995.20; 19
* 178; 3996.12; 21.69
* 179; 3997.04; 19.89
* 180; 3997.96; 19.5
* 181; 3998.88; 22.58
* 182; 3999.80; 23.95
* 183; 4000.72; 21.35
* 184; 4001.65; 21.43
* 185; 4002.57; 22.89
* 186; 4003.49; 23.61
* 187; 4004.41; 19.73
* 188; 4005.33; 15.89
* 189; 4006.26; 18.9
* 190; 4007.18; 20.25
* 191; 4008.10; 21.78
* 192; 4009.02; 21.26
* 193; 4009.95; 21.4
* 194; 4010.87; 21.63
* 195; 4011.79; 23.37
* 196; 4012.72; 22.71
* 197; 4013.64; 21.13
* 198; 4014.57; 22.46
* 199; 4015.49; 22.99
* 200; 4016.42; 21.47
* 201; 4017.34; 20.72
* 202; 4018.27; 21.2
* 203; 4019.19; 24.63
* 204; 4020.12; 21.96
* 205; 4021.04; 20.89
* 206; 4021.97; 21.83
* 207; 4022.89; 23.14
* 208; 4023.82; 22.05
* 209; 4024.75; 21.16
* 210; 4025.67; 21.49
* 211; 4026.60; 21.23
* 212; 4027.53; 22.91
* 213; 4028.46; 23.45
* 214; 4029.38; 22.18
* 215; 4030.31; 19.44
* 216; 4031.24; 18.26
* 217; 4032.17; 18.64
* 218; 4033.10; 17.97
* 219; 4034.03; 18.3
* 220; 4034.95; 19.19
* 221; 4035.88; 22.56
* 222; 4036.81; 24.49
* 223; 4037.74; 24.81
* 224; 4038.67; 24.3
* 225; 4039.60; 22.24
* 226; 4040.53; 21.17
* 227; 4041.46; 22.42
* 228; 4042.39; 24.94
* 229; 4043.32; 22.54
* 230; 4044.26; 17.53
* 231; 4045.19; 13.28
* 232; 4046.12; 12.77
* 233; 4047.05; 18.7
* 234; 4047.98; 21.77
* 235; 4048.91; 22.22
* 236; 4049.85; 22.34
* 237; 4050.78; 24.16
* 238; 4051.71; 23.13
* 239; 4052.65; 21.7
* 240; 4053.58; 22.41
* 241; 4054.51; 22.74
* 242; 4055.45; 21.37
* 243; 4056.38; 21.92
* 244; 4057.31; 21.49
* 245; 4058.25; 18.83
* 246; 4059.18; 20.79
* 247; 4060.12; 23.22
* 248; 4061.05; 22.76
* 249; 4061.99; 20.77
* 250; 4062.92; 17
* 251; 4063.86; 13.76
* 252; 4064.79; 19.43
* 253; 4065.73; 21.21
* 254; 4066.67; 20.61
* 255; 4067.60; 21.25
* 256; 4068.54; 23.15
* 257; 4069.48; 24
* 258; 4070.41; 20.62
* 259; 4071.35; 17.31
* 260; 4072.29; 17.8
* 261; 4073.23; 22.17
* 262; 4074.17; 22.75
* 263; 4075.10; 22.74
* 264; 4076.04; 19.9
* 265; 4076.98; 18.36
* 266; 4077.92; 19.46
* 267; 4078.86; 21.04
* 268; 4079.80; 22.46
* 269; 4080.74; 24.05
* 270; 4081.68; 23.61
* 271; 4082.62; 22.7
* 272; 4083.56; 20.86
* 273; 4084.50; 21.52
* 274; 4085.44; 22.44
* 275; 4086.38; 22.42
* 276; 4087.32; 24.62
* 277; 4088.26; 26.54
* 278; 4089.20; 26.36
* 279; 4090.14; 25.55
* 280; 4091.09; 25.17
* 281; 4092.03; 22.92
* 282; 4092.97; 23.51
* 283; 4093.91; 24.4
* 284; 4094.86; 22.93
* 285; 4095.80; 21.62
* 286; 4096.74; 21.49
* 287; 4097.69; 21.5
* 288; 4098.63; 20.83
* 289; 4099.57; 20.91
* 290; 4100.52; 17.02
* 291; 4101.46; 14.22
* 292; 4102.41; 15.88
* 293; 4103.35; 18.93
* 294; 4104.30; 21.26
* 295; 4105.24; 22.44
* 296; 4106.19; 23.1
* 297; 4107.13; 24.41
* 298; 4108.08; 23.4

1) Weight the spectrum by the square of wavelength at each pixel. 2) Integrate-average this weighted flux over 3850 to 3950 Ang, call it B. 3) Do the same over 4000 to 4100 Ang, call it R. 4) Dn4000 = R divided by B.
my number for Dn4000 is 1.78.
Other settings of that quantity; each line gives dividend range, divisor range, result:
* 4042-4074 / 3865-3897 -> 1.66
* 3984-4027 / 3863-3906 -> 1.62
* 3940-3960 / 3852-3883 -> 1.19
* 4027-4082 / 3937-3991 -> 1.55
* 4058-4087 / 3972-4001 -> 1.14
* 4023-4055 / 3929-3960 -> 1.87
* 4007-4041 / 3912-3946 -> 2.05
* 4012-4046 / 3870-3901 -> 1.69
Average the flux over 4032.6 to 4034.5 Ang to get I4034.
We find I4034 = 18.2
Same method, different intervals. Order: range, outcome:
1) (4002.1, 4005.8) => 20.5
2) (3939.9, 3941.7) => 12.2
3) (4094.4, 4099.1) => 21.7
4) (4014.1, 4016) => 22.6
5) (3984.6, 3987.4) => 19.5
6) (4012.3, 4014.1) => 22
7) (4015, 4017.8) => 21.8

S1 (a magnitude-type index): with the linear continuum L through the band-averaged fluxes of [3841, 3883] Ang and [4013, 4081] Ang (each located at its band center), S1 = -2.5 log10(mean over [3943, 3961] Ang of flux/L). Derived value 0.11 mag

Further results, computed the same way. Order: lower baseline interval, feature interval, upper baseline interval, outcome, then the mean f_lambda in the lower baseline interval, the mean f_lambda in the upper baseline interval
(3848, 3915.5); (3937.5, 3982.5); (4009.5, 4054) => 0.344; 14.2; 21.4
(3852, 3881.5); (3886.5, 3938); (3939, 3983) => 0.033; 13.3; 13.3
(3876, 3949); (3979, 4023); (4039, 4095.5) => -0.182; 12.8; 21.5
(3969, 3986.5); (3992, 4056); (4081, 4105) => -0.186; 15.4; 22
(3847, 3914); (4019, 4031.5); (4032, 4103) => -0.110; 14.2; 21.3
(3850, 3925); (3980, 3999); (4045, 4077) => -0.136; 14.2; 20.6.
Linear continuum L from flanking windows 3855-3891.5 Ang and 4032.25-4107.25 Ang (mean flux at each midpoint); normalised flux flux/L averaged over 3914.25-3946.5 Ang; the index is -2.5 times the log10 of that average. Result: 0.395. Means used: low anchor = 12.9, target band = 10.6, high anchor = 21.3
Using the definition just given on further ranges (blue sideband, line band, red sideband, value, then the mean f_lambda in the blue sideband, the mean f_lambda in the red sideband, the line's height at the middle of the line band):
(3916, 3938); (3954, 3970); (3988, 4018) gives 0.31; 9.72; 21.3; 15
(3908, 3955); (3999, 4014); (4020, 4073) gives -0.18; 12.7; 20.9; 18.1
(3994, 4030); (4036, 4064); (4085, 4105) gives 0.03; 21.5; 21.9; 21.7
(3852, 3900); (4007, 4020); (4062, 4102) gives -0.17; 13.6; 21.5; 18.8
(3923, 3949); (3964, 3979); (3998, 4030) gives 0.45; 9.6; 21.7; 15.1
